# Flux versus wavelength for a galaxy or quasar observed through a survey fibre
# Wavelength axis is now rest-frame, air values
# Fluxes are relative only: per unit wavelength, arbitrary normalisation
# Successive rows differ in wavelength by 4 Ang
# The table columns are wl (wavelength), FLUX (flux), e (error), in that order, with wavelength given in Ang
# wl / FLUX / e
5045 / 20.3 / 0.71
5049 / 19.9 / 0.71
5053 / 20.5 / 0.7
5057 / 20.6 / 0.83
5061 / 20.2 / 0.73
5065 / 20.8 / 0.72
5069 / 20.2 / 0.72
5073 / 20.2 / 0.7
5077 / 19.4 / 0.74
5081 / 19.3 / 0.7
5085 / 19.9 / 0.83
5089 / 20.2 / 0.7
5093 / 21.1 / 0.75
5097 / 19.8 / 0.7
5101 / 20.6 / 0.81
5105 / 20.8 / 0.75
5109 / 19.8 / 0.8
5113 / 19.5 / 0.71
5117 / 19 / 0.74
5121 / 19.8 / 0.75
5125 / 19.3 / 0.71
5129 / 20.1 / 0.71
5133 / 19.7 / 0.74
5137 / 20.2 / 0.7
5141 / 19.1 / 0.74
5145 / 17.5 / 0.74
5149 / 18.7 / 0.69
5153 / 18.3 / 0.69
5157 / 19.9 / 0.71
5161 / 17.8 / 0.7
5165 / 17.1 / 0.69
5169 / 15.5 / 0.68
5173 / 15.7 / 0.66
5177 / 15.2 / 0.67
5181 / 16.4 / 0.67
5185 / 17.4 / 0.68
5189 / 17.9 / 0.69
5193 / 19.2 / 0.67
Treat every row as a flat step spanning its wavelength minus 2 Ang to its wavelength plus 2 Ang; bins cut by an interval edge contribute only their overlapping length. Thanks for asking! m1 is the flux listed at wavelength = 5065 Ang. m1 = 20.8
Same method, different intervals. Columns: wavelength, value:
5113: 19.5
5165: 17.1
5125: 19.3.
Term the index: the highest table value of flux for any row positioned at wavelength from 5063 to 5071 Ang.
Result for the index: 20.8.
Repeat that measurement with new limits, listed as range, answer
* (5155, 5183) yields 19.9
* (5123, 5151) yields 20.2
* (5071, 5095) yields 21.1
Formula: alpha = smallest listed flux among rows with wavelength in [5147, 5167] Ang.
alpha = 17.1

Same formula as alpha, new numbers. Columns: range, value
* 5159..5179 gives 15.2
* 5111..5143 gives 19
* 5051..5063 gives 20.2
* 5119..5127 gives 19.3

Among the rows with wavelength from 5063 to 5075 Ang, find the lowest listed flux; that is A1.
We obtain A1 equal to 20.2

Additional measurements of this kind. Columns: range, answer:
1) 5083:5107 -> 19.8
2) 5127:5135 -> 19.7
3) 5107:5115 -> 19.5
